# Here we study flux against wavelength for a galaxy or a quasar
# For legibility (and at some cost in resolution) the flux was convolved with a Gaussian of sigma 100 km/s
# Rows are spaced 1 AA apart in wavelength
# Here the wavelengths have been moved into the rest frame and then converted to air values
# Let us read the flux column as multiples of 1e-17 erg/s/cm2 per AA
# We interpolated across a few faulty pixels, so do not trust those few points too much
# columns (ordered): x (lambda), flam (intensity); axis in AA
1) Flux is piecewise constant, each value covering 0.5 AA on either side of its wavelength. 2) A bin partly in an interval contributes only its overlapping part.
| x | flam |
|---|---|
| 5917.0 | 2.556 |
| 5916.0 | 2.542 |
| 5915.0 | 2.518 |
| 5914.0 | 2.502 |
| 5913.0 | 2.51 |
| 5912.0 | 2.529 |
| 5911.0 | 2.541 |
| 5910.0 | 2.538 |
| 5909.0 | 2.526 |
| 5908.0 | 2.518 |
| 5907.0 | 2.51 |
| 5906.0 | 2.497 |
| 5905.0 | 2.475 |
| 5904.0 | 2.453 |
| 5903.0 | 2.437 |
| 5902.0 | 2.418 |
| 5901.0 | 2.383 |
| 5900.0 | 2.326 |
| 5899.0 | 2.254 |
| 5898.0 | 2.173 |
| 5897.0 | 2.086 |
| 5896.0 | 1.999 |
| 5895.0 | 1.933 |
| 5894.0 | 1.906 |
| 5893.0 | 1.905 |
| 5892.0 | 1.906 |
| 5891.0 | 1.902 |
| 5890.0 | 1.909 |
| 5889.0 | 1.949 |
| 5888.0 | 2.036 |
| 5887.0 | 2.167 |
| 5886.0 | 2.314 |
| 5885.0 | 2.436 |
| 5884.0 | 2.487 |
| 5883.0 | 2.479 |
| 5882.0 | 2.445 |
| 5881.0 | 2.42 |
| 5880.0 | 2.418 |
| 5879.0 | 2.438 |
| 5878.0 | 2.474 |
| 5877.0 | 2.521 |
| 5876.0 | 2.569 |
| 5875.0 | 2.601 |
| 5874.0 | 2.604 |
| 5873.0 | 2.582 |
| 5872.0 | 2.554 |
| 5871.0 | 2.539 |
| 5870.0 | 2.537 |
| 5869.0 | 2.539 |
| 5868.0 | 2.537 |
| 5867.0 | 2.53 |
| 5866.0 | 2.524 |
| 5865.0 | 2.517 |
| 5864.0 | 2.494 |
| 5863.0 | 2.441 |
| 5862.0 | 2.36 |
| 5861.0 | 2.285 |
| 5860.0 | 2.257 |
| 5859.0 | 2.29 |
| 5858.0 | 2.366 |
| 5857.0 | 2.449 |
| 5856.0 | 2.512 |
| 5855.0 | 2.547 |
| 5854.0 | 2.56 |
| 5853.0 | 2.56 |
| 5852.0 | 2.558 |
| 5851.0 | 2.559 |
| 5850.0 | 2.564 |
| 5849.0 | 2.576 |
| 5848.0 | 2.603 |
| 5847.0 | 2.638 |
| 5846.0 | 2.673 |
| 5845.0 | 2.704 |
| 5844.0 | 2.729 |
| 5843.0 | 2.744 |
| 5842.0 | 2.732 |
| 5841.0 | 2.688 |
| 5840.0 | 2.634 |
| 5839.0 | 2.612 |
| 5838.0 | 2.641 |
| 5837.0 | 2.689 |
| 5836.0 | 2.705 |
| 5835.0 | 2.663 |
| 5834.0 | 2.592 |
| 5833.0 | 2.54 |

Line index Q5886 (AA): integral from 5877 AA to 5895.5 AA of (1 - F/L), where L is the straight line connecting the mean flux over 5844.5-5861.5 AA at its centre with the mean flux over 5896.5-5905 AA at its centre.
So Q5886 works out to 1.4 AA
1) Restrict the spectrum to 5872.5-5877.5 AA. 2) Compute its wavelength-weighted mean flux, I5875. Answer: 2.58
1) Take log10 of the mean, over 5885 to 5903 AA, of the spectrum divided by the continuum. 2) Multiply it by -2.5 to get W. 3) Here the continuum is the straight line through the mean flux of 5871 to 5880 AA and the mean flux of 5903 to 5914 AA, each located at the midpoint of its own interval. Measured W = 0.19 mag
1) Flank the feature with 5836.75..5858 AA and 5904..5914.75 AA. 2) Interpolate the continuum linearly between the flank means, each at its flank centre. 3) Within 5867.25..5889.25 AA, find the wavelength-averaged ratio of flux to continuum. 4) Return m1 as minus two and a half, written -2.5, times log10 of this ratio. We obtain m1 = 0.05 mag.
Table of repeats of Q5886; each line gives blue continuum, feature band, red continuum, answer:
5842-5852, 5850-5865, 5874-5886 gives 0.8 AA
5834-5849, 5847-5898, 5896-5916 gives 3.6 AA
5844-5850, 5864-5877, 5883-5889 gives -0.7 AA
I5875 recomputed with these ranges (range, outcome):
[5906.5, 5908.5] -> 2.51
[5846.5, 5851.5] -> 2.59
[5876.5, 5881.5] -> 2.45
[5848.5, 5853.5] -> 2.56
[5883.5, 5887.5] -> 2.35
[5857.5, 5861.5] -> 2.3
